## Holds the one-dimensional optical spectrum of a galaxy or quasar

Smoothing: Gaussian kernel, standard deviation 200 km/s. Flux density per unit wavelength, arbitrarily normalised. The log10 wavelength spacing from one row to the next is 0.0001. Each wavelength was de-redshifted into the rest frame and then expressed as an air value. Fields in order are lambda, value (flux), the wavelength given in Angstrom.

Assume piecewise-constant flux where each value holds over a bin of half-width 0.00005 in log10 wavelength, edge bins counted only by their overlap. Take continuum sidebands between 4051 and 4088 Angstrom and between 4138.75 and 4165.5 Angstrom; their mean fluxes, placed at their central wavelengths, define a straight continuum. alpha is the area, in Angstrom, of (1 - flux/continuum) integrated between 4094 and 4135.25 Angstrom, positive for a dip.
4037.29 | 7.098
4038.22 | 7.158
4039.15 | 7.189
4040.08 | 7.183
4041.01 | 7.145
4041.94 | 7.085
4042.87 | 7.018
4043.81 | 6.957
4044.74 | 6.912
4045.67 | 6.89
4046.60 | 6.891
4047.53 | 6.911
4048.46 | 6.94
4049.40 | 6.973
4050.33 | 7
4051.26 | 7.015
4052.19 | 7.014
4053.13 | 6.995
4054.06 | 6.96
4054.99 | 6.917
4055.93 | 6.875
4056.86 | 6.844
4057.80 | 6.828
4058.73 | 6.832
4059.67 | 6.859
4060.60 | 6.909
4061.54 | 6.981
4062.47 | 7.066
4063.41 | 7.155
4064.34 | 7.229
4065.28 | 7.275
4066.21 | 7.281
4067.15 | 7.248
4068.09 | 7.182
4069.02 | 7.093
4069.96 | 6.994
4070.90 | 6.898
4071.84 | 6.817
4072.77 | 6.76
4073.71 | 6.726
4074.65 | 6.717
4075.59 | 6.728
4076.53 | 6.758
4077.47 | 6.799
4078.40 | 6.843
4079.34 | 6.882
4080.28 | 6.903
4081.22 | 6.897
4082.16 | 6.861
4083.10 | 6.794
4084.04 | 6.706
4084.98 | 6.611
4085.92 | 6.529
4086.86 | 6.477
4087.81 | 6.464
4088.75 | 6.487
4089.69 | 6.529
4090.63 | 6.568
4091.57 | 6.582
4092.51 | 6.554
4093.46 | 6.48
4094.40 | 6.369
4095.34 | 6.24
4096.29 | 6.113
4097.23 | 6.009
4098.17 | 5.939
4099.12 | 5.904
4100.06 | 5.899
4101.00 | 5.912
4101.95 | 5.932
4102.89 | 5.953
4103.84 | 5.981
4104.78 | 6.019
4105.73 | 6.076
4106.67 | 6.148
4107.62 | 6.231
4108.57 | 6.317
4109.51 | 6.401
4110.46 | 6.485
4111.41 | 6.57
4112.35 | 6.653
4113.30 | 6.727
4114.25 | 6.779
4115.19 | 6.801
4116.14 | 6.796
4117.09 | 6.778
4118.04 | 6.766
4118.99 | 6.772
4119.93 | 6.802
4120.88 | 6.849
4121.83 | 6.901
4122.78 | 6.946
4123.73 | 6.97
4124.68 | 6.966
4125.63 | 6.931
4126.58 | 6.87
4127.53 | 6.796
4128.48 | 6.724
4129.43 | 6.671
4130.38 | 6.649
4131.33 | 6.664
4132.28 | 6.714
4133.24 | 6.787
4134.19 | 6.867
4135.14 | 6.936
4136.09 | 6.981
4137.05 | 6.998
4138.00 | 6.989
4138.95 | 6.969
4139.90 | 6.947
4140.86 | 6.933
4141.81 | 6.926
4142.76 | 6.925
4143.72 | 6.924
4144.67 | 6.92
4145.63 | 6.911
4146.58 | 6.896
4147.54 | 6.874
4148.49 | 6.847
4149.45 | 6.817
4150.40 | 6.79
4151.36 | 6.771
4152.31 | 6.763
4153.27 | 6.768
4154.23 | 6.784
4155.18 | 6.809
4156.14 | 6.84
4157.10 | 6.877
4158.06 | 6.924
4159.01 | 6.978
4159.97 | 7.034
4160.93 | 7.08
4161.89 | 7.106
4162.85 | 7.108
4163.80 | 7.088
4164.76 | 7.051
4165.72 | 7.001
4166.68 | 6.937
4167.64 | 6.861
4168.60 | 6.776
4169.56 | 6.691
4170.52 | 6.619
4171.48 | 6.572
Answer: 2.4 Angstrom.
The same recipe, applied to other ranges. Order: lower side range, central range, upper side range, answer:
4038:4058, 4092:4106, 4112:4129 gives 1.59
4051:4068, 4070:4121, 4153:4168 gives 3.53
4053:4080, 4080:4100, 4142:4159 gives 1.33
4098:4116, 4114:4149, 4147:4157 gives -1.61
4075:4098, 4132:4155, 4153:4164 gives -0.01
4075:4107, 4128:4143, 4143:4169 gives -0.23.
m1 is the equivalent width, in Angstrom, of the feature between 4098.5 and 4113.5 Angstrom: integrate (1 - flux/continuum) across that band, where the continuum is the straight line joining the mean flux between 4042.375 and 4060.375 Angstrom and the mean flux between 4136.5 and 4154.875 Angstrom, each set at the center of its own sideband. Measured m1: 1.5 Angstrom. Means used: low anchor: 6.93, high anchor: 6.88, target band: 6.19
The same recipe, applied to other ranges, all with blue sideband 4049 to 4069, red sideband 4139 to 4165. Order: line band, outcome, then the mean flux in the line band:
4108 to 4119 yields 0.5 Angstrom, 6.64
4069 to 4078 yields 0.2 Angstrom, 6.82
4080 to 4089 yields 0.4 Angstrom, 6.67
